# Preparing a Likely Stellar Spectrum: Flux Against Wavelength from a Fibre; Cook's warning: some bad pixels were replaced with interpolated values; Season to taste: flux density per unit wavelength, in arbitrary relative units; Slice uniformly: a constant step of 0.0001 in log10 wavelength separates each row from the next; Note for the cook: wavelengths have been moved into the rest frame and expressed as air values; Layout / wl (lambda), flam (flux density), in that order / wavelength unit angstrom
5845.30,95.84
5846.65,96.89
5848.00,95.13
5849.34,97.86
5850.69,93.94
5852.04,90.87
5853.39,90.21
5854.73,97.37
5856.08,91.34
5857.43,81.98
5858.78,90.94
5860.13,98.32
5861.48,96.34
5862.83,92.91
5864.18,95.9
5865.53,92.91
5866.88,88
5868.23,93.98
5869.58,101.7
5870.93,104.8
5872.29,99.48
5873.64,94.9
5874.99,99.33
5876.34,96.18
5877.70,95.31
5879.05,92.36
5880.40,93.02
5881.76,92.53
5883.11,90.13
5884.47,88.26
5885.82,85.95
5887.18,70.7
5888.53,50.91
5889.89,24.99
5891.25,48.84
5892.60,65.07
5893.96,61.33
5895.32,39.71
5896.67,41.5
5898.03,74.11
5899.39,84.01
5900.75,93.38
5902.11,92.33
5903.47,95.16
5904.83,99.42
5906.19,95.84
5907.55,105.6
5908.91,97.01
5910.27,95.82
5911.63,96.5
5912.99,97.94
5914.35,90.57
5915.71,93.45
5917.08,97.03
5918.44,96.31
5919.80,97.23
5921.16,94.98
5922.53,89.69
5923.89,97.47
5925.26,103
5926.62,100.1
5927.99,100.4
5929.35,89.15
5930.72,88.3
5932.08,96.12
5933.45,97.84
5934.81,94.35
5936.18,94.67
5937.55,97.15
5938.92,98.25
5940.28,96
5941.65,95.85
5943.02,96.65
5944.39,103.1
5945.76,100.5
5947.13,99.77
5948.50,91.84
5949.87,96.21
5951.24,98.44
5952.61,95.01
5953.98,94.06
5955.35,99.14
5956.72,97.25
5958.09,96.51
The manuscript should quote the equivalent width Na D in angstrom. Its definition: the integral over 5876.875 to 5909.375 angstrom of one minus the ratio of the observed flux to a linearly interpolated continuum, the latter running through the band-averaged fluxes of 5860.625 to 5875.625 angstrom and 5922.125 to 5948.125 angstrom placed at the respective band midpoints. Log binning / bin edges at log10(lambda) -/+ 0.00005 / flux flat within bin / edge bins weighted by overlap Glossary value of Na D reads 6.18 angstrom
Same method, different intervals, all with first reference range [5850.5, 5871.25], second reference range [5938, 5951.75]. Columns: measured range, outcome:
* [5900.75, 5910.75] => -0.1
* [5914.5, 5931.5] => 0.2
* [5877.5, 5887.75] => 0.7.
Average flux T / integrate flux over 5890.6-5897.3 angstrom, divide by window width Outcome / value 51.4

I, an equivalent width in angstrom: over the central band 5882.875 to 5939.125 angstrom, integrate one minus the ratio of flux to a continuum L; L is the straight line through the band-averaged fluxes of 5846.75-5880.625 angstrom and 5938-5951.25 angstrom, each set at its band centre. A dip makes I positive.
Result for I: 6.2 angstrom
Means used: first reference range 94.7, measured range 85.9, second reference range 97.6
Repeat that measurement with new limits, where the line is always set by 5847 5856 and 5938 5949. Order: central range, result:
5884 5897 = 5.2 angstrom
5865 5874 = -0.2 angstrom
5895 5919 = 1.9 angstrom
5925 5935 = 0.1 angstrom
